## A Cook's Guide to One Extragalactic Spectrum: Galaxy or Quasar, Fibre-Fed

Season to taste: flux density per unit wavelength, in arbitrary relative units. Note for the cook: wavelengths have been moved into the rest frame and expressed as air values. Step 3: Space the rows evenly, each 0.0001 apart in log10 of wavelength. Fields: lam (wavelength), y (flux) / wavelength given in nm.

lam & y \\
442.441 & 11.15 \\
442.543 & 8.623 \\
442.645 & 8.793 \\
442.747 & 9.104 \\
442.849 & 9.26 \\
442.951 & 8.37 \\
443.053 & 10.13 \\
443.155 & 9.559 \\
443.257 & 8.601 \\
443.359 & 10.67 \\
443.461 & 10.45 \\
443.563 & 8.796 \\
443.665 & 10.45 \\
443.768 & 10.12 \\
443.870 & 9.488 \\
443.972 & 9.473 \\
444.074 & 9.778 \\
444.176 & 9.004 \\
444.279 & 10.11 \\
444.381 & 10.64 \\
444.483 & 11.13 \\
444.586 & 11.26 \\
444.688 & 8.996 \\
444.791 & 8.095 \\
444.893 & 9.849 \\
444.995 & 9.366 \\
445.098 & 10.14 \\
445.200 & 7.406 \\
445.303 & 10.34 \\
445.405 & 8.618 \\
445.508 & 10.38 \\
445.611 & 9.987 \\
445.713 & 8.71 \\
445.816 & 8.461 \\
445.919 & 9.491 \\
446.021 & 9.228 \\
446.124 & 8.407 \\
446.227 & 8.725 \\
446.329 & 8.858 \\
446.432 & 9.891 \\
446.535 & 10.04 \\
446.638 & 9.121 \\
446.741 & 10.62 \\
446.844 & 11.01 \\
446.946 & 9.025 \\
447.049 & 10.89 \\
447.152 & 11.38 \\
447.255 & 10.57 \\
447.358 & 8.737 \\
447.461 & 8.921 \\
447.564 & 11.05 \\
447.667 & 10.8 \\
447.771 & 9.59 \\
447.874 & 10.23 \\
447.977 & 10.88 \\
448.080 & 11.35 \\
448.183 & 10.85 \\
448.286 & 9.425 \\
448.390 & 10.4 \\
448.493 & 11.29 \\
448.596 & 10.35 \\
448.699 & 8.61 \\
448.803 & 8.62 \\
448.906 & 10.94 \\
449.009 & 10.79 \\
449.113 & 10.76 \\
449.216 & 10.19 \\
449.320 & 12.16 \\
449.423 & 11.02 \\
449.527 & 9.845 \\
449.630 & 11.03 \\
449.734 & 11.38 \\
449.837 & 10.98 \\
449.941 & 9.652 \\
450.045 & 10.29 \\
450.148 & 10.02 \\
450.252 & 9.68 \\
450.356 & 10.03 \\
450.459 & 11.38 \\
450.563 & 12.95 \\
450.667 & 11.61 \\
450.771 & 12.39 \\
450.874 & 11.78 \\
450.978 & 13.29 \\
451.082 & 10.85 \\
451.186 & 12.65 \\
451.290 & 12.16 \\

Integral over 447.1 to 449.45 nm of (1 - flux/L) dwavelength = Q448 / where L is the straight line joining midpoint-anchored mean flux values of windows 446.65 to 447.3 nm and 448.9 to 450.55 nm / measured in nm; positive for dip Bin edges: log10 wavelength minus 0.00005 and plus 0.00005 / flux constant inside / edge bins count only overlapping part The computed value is 0.05 nm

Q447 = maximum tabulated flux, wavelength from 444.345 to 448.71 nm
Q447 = 11.38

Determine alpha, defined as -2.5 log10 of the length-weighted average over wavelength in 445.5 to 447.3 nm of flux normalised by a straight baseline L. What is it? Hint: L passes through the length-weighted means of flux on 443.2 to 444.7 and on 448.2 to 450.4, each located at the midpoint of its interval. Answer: 0.05 mag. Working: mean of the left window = 9.96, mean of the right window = 10.4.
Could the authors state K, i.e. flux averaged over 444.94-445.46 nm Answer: 9.19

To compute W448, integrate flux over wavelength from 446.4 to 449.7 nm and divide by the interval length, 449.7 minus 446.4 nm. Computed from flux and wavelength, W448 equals 10.3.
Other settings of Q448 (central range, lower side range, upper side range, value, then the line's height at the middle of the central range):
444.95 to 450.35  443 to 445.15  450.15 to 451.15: 0.36 nm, 10.7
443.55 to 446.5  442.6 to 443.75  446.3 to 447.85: 0.08 nm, 9.76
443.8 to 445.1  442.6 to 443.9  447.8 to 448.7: 0.00 nm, 9.75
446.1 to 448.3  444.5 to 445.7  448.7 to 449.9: 0.00 nm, 10.1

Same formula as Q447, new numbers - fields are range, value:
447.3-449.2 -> 11.35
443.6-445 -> 11.26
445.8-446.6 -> 10.04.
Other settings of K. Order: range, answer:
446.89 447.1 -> 10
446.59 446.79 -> 9.87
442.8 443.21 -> 9.32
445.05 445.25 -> 8.78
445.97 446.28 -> 8.8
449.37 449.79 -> 10.8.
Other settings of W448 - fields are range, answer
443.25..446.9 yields 9.62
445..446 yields 9.28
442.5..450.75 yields 9.98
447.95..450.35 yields 10.4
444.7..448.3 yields 9.72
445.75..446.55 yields 9.09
